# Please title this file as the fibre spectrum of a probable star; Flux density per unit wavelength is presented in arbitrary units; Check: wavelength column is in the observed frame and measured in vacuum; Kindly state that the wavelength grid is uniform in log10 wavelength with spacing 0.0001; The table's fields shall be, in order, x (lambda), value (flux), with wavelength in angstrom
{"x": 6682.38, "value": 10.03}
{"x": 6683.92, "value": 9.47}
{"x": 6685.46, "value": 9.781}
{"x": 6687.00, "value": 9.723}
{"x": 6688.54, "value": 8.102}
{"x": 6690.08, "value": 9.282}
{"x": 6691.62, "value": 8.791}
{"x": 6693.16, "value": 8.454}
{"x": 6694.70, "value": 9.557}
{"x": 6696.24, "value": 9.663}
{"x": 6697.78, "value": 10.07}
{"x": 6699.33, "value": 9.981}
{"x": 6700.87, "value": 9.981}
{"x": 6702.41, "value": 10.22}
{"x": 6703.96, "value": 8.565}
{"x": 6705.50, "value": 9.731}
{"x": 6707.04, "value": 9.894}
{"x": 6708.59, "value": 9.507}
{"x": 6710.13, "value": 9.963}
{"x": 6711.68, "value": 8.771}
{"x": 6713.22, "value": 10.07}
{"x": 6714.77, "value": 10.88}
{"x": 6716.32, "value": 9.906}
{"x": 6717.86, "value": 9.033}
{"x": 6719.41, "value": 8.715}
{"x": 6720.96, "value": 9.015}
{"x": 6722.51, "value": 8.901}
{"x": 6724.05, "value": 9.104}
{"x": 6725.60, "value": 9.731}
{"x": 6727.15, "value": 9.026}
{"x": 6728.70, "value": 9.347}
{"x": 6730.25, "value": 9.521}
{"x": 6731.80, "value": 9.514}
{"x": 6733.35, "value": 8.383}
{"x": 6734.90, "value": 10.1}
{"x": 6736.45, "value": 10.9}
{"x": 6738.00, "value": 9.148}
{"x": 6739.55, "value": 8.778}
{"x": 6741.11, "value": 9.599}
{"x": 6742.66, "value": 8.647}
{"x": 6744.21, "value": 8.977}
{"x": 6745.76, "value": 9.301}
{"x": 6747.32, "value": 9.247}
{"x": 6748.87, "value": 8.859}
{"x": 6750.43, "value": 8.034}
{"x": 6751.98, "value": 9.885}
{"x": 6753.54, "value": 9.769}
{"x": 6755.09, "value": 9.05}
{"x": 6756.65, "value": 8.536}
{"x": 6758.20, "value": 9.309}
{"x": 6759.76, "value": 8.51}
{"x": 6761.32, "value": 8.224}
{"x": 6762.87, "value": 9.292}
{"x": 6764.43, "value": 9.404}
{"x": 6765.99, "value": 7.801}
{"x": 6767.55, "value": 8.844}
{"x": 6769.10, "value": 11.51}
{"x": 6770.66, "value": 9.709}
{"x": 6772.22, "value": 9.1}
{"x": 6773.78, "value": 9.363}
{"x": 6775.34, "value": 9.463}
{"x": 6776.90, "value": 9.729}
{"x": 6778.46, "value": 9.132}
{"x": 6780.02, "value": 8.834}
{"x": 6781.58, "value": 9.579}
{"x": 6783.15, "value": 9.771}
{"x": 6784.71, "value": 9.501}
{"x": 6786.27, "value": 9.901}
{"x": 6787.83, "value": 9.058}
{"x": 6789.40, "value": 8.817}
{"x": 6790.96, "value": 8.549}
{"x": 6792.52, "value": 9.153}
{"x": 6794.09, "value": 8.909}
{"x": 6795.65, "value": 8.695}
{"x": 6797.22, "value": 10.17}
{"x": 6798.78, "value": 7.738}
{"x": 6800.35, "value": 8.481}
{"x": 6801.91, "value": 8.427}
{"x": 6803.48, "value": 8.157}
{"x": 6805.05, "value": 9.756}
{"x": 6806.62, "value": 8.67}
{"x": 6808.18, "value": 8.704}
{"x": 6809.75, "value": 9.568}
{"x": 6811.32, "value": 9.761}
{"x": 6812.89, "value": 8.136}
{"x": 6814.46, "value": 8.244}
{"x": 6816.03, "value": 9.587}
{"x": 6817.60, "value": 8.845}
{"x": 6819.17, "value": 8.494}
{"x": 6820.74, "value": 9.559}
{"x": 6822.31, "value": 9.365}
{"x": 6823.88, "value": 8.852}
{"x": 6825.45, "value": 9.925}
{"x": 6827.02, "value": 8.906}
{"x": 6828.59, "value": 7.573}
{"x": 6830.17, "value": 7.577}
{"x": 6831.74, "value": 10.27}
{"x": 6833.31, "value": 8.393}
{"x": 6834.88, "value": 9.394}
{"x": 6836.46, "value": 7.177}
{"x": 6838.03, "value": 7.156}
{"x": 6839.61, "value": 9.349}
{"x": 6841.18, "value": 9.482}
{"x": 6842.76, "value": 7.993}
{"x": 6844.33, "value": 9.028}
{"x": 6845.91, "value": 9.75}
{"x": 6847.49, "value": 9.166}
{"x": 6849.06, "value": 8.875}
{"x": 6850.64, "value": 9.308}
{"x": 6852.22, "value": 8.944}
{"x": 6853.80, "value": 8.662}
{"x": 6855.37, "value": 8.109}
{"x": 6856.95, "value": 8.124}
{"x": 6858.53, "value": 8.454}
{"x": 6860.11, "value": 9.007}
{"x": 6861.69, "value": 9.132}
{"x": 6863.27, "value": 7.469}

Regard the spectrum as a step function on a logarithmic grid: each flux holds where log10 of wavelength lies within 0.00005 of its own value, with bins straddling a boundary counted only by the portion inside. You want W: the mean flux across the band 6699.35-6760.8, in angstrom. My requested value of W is 9.35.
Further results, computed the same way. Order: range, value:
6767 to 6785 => 9.56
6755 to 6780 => 9.18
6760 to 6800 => 9.19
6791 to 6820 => 8.85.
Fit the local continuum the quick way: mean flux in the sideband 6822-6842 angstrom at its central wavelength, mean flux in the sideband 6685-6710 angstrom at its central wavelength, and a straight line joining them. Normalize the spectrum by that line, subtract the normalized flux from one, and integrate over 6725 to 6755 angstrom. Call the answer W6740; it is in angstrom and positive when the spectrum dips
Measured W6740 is -0.2 angstrom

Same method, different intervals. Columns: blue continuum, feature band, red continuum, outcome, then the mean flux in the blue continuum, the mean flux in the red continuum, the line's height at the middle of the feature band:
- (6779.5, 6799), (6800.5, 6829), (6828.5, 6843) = -0.4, 9.17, 8.49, 8.8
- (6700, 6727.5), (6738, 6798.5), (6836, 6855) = 0.2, 9.51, 8.76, 9.2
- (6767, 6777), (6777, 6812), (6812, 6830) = 0.8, 9.7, 8.82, 9.29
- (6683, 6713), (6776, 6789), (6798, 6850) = -0.6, 9.46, 8.8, 9.02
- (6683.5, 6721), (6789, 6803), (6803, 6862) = 0.4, 9.49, 8.83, 9.02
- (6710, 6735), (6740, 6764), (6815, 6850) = 0.6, 9.38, 8.85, 9.24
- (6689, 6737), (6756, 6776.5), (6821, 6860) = 0.0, 9.49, 8.76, 9.18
